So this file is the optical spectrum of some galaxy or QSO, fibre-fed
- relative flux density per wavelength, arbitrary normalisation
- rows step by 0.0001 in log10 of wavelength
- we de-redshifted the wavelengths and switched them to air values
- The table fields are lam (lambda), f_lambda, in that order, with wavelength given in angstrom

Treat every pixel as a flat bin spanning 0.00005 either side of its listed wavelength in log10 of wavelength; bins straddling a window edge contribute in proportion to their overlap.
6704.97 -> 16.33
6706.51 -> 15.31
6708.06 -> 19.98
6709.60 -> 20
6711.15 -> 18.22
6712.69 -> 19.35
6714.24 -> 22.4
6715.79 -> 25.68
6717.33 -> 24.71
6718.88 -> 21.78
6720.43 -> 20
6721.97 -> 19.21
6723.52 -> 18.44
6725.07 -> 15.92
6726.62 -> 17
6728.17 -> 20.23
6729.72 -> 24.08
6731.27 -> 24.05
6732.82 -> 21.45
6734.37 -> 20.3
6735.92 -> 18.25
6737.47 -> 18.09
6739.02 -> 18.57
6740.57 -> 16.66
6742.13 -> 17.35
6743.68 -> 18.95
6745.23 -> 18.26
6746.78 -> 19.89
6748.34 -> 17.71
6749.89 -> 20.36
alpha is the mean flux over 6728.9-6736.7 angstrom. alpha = 21.6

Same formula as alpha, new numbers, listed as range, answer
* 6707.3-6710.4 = 20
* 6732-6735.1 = 20.9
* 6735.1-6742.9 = 17.8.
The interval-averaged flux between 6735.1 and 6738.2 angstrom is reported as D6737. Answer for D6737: 18.2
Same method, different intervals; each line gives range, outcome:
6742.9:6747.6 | 19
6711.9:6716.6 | 22.5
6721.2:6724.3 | 18.8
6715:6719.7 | 24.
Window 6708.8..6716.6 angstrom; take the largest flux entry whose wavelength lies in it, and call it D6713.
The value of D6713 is 25.68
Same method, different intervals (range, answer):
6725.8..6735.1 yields 24.08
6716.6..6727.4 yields 24.71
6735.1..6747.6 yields 19.89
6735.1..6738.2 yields 18.25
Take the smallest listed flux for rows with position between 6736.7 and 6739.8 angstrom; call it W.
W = 18.09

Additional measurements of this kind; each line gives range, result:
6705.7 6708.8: 15.31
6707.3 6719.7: 18.22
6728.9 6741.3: 16.66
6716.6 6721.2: 20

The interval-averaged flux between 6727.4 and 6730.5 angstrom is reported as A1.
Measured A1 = 22.2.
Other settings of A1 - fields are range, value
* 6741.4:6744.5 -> 18.2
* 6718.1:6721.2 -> 20.9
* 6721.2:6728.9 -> 18.1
